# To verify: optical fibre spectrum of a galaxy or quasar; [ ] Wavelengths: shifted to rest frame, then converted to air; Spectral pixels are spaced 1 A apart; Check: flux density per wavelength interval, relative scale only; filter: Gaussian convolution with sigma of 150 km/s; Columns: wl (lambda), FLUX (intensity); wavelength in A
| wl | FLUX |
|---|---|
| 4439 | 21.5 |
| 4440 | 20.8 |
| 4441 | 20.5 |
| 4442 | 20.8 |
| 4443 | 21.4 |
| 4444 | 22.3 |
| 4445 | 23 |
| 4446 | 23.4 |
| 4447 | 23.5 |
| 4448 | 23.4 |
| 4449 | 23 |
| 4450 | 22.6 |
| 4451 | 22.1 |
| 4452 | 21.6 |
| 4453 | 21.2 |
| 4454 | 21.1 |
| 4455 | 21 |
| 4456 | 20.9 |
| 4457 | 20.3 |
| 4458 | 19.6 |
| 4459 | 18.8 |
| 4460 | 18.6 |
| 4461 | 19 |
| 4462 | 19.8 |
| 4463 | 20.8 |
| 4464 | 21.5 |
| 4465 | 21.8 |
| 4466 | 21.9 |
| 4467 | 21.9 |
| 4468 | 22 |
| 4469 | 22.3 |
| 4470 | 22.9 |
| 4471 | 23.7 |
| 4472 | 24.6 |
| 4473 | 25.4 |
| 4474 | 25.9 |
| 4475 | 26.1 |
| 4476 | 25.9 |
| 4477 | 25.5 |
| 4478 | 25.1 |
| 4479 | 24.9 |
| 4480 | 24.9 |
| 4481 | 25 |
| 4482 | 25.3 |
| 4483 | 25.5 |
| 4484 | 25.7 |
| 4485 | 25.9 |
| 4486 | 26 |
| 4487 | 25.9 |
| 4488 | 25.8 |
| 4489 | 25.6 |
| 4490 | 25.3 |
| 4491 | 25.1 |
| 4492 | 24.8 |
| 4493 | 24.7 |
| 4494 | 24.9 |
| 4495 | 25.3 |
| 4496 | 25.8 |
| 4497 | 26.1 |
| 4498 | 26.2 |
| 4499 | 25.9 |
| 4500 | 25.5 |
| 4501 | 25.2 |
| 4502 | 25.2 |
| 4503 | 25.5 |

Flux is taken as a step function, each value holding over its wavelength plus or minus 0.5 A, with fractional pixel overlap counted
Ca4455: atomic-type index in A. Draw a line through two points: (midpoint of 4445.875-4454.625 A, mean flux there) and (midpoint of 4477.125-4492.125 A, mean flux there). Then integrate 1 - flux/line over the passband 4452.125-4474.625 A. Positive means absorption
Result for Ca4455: 1.9 A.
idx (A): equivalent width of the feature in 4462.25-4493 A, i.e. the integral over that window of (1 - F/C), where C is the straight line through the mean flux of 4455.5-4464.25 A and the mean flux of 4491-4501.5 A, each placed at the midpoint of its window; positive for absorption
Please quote -2.5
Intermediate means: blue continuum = 19.9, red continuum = 25.4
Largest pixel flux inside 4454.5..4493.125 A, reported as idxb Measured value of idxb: 26.1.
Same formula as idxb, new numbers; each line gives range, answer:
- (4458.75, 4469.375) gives 22.3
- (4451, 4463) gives 22.1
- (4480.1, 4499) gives 26.2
